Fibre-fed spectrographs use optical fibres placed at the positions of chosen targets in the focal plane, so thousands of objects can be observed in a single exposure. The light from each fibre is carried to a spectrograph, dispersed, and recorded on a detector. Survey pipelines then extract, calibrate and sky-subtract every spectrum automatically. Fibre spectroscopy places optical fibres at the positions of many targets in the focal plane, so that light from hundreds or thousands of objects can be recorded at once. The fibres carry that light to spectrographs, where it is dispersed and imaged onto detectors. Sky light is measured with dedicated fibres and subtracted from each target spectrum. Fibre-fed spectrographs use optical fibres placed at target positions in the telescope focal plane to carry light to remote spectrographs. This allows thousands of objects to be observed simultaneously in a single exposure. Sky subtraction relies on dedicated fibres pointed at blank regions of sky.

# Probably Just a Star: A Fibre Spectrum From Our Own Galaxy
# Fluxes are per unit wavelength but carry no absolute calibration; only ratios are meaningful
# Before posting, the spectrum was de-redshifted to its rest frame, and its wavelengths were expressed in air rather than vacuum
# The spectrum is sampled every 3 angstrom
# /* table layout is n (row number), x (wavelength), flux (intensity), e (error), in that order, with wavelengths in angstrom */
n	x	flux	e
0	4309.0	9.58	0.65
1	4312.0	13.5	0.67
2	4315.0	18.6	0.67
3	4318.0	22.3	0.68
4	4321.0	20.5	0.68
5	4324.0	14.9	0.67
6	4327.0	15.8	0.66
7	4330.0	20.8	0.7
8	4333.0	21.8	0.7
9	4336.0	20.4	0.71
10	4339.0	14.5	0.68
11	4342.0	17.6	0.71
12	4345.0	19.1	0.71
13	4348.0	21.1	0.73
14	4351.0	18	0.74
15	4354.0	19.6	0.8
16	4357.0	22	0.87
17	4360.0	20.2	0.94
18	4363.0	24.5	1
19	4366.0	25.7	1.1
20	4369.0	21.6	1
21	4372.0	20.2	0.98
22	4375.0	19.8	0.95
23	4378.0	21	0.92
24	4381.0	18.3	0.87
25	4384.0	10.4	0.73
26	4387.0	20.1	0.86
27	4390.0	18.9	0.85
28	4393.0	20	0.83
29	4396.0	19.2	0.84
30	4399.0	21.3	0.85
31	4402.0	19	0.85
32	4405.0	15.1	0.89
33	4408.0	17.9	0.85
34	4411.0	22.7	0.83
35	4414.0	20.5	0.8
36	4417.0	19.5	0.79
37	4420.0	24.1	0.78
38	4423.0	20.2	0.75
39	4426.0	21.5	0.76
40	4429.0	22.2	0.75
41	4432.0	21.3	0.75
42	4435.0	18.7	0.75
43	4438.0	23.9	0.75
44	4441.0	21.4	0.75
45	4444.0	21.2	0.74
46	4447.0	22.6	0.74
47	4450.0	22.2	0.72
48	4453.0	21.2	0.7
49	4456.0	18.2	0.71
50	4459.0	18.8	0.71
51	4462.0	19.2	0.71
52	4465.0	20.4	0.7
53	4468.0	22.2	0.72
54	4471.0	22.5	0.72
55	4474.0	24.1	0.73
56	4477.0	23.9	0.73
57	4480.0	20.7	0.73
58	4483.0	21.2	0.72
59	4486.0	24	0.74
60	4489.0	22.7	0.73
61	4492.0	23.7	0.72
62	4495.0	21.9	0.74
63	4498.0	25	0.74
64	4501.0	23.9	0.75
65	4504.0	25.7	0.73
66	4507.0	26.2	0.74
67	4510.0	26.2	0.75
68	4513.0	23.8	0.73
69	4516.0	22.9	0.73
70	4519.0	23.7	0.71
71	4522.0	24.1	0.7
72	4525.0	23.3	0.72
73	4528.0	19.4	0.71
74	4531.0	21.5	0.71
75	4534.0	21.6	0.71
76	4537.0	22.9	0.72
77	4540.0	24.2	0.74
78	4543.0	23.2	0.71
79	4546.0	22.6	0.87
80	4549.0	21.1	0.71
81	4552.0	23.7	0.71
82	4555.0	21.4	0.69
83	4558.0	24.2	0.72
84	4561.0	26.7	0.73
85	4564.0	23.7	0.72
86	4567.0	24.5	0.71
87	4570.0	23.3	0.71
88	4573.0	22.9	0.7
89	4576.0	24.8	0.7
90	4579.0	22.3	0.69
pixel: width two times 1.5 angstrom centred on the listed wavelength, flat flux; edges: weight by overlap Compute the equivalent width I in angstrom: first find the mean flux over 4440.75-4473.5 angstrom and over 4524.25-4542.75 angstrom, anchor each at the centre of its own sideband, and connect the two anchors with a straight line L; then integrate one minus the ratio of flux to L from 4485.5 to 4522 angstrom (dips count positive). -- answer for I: -4.1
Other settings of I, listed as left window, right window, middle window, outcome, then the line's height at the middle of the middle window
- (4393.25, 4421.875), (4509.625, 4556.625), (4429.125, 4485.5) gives -0.9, 21.1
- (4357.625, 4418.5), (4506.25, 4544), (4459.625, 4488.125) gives 0.1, 22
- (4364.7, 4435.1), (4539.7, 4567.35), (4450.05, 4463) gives 1.0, 21.3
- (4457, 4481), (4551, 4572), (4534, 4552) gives 0.5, 23.4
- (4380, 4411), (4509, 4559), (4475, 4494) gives -1.3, 21.2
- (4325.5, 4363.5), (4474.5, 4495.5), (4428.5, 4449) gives 0.0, 21.6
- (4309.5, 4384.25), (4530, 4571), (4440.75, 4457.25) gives 0.1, 21.3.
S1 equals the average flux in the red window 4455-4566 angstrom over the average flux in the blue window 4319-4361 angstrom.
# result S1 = 1.2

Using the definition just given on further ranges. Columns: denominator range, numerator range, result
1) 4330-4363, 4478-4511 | 1.20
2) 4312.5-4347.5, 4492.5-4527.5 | 1.29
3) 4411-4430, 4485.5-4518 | 1.13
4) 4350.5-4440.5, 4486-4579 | 1.16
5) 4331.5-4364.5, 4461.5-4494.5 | 1.12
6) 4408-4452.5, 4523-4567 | 1.07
